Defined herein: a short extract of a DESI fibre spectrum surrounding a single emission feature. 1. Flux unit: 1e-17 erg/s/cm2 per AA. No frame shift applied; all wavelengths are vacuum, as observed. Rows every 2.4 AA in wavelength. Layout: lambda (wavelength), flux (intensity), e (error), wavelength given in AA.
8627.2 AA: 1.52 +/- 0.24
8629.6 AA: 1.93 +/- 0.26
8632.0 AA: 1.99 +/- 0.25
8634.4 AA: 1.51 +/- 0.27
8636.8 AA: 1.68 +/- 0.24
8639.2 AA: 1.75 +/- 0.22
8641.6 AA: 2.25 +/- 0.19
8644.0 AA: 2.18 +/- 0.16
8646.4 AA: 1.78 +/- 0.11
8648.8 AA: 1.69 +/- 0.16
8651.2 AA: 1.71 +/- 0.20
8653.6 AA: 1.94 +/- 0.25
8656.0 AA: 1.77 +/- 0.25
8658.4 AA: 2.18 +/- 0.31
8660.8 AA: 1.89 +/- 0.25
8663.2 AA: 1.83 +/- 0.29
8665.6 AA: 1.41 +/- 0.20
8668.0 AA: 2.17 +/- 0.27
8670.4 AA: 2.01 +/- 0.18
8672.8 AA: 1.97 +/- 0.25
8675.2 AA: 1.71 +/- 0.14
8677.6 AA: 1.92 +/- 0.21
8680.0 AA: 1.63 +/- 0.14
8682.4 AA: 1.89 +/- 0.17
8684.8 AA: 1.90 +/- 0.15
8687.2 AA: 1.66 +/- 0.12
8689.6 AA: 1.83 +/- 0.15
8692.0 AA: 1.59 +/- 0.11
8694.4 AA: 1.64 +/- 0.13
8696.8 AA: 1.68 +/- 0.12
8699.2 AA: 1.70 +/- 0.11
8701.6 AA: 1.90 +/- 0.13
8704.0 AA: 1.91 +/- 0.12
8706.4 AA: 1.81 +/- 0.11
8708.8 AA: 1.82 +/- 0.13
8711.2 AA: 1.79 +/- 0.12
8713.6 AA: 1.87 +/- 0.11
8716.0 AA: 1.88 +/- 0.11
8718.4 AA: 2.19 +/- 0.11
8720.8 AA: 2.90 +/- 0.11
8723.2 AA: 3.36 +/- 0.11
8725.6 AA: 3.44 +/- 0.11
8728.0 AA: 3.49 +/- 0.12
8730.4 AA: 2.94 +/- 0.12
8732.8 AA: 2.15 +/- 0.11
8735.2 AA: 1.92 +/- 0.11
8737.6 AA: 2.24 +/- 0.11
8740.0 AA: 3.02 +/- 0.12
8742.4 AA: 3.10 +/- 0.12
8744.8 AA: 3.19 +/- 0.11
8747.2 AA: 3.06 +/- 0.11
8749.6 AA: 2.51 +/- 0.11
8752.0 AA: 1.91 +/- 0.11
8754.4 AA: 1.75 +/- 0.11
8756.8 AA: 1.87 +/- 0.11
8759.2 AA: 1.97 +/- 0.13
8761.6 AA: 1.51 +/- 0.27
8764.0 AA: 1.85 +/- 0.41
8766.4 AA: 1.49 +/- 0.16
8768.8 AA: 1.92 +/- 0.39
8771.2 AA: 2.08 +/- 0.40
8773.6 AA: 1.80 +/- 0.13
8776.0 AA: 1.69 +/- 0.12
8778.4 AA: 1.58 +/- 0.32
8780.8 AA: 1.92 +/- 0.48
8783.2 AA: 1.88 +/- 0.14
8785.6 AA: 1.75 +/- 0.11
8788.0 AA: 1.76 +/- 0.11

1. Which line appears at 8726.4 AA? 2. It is [S II]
